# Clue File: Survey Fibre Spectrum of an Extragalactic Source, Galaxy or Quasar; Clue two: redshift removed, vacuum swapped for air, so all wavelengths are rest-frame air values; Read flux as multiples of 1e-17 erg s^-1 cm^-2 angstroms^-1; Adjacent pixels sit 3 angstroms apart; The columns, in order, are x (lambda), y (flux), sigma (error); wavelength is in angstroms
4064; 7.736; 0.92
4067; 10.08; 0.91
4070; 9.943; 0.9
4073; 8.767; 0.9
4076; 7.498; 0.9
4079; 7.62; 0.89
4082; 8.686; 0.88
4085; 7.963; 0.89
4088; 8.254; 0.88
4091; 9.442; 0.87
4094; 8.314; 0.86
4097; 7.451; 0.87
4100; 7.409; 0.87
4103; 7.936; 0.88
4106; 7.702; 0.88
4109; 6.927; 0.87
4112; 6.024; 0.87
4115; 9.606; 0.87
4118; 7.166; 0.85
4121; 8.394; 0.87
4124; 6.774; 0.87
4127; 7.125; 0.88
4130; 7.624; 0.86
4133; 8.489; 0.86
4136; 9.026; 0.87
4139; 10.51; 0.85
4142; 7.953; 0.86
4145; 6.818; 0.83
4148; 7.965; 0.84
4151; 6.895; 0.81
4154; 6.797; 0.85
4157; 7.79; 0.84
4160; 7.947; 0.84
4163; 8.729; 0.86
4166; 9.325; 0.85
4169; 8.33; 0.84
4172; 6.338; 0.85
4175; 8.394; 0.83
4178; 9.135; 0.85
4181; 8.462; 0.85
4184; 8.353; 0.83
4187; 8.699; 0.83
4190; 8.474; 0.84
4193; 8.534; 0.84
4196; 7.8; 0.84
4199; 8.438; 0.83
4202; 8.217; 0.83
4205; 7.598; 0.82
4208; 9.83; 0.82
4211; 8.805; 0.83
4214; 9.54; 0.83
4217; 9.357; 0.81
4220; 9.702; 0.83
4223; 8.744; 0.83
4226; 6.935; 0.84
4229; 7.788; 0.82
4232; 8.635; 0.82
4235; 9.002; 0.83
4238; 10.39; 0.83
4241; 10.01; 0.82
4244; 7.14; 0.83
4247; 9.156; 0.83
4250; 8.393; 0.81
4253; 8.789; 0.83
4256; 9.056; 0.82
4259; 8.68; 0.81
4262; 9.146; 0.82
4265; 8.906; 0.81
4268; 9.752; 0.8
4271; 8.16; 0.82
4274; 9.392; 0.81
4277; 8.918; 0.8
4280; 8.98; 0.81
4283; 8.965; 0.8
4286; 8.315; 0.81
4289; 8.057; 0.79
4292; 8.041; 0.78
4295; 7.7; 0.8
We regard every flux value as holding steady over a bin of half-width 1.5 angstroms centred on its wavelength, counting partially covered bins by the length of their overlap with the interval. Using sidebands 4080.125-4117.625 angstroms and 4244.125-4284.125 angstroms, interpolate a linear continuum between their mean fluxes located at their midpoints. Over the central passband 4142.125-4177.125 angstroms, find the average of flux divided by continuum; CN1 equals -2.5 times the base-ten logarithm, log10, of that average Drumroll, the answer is 0.07 mag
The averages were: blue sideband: 7.95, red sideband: 8.88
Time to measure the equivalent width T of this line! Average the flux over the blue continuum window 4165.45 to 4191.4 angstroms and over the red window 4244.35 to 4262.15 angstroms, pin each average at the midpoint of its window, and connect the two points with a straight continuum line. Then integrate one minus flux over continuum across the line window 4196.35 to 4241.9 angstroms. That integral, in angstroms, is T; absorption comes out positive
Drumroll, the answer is -1.4 angstroms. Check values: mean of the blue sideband 8.36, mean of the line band 8.82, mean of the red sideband 8.74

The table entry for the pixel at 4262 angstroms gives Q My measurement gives 9.146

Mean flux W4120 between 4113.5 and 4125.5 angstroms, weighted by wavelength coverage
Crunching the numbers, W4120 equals 7.99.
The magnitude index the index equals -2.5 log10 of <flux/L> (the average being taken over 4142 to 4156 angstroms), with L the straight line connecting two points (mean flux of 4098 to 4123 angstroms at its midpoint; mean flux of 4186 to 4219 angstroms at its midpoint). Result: 0.12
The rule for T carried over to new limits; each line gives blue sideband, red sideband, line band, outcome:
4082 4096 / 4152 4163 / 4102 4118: 1.24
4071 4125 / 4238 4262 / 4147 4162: 1.39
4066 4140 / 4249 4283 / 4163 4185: 0.35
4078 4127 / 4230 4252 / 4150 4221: 0.84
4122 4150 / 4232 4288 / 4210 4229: -0.29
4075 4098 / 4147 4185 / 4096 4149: 1.85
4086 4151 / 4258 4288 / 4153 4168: 0.05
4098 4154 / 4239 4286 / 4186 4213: -0.42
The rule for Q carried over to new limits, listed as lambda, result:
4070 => 9.943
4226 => 6.935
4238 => 10.39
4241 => 10.01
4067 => 10.08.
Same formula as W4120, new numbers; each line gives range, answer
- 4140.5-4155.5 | 7.29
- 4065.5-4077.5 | 9.07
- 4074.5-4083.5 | 7.93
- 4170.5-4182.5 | 8.08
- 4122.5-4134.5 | 7.5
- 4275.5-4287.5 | 8.79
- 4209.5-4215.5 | 9.17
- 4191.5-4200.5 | 8.26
